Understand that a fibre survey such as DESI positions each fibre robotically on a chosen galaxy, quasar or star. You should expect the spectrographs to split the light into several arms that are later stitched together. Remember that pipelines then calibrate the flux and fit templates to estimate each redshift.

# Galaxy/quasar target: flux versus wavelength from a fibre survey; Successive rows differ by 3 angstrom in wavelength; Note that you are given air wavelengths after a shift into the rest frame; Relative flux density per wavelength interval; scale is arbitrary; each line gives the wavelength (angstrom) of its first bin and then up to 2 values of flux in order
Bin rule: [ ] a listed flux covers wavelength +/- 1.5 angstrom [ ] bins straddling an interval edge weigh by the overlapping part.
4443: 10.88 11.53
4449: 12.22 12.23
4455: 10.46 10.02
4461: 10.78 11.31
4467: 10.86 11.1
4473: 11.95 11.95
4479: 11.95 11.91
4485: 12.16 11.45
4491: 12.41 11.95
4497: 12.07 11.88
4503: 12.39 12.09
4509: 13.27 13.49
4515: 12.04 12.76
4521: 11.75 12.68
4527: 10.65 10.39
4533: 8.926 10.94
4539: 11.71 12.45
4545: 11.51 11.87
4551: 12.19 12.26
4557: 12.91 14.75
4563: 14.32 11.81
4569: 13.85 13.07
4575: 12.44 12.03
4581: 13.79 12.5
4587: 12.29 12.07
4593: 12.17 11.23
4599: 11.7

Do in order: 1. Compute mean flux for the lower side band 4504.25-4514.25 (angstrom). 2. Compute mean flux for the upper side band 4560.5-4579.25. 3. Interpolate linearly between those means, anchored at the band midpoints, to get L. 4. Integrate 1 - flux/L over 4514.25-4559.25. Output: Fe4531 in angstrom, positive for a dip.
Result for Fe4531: 4.3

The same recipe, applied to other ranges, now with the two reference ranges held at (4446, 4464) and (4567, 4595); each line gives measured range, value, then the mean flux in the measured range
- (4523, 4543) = 1.75 angstrom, 11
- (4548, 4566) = -0.98 angstrom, 13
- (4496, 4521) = -1.38 angstrom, 12.5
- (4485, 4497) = -0.39 angstrom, 12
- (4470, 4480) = -0.35 angstrom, 11.8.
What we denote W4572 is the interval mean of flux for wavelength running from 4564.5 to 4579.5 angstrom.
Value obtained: 12.6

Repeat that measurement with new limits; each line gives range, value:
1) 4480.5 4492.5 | 12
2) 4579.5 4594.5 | 12.6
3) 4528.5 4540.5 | 10.5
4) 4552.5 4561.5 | 13.3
